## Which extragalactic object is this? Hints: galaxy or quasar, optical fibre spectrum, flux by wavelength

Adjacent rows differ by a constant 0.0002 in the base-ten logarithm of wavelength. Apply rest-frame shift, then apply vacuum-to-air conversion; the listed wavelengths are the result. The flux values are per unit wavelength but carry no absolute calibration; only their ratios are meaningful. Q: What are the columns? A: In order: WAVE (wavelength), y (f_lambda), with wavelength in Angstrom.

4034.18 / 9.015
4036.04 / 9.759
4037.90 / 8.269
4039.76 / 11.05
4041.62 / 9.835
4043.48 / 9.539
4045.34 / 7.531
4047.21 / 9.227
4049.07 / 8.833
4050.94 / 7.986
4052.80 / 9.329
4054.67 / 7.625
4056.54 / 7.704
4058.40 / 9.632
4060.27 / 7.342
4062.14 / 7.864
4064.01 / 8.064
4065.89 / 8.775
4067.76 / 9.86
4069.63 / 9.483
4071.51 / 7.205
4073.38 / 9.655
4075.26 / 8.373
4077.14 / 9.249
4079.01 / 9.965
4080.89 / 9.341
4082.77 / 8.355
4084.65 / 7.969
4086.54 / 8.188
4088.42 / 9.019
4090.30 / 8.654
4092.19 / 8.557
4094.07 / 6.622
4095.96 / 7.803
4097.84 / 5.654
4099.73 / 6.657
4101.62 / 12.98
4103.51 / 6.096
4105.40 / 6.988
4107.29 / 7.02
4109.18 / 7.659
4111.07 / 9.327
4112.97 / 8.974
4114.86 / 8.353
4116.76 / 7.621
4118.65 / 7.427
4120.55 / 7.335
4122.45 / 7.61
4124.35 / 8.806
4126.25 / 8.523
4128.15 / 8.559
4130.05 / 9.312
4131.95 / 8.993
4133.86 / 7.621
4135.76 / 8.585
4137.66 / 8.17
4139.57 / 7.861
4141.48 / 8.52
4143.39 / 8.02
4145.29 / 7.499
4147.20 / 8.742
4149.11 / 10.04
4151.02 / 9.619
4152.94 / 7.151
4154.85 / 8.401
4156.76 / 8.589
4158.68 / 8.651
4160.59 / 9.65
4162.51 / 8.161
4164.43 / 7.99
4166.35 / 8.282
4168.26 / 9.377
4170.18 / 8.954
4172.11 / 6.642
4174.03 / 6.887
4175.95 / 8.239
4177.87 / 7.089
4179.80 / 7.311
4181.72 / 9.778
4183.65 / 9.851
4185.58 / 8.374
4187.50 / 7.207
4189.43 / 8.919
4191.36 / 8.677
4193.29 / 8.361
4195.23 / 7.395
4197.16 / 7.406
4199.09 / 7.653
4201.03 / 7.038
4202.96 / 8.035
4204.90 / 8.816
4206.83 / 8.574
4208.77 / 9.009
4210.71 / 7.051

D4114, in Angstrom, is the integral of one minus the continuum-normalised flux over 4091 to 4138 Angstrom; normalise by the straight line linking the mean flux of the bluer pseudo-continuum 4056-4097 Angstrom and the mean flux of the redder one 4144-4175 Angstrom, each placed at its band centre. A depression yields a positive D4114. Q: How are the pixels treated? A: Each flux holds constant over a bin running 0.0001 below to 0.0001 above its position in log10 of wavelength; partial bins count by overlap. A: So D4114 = 2.3 Angstrom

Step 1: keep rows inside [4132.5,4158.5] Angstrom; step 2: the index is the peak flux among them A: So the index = 10.04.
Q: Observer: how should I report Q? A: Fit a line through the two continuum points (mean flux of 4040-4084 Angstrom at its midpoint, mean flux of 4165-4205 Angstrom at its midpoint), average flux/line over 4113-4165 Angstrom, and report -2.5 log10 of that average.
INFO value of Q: 0.00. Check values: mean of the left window 8.76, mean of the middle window 8.38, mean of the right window 8.09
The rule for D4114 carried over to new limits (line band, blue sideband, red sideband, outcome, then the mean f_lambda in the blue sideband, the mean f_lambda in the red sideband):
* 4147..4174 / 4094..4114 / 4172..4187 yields -1.7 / 7.85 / 8.08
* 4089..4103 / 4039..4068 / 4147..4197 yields 0.8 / 8.72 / 8.37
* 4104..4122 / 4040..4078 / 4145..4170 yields 1.8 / 8.7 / 8.67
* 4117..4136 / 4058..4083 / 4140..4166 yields 0.8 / 8.79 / 8.52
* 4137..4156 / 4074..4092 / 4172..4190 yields -0.2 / 8.79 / 8.08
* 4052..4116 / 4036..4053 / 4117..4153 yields 3.0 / 9.1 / 8.35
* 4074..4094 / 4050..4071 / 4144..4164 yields -0.4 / 8.49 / 8.62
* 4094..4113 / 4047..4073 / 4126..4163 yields 1.6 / 8.5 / 8.54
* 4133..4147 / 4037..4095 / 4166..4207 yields 0.4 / 8.68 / 8.12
